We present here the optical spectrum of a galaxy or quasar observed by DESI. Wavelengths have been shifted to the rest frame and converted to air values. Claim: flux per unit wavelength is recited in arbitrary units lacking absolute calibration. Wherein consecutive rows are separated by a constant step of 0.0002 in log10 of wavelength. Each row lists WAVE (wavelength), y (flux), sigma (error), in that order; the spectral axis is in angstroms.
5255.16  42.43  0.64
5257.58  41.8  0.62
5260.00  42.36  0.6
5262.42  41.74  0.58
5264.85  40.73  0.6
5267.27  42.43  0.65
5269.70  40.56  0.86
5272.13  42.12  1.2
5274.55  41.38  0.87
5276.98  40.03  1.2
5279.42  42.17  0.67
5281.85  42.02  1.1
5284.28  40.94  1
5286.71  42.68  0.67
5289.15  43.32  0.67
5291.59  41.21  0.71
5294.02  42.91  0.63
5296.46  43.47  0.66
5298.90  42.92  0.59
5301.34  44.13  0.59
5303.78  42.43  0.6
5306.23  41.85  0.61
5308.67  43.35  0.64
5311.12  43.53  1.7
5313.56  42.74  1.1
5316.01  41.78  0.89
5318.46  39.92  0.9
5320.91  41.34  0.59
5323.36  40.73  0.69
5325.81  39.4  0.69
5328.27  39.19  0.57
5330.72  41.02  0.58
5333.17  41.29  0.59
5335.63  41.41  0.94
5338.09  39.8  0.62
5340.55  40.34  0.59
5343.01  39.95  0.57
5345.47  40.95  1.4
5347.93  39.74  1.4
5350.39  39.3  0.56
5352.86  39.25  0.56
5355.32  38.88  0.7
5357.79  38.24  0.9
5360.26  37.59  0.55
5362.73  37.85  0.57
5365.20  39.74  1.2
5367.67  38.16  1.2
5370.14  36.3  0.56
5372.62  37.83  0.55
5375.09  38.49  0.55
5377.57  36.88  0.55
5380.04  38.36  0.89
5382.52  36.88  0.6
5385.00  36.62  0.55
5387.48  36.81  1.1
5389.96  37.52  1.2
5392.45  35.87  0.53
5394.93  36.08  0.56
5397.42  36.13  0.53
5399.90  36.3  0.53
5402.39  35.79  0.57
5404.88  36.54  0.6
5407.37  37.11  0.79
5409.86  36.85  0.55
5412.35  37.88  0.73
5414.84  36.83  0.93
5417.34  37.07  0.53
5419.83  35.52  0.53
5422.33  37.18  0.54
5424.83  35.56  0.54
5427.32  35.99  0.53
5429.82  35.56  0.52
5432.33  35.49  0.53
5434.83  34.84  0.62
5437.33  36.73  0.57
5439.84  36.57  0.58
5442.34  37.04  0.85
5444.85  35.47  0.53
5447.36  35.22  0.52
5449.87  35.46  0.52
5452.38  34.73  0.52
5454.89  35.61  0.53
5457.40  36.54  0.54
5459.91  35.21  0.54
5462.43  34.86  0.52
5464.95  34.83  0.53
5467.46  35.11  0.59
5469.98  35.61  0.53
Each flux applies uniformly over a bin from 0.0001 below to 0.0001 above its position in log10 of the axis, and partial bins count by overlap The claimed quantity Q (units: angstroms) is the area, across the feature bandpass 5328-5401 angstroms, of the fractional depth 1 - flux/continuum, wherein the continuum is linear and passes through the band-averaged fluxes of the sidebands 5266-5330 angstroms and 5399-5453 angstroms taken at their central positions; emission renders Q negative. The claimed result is 1.0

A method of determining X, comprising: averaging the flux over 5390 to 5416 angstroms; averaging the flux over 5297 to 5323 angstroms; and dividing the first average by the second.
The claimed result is 0.86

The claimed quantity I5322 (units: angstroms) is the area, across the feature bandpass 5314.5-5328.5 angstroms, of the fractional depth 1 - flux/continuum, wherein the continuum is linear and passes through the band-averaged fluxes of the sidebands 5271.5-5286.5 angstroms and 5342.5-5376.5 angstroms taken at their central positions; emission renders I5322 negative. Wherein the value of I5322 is -0.17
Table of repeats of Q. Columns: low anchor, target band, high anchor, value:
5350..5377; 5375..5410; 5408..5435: 0.5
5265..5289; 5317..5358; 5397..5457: -0.7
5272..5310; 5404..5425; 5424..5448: 0.0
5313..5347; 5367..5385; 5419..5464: 0.5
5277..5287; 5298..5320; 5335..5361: -0.9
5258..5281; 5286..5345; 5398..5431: -2.6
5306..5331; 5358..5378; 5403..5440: 0.5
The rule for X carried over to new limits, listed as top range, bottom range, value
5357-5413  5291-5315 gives 0.87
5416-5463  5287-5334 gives 0.85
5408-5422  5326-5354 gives 0.92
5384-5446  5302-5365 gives 0.90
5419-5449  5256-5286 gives 0.86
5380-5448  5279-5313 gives 0.85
